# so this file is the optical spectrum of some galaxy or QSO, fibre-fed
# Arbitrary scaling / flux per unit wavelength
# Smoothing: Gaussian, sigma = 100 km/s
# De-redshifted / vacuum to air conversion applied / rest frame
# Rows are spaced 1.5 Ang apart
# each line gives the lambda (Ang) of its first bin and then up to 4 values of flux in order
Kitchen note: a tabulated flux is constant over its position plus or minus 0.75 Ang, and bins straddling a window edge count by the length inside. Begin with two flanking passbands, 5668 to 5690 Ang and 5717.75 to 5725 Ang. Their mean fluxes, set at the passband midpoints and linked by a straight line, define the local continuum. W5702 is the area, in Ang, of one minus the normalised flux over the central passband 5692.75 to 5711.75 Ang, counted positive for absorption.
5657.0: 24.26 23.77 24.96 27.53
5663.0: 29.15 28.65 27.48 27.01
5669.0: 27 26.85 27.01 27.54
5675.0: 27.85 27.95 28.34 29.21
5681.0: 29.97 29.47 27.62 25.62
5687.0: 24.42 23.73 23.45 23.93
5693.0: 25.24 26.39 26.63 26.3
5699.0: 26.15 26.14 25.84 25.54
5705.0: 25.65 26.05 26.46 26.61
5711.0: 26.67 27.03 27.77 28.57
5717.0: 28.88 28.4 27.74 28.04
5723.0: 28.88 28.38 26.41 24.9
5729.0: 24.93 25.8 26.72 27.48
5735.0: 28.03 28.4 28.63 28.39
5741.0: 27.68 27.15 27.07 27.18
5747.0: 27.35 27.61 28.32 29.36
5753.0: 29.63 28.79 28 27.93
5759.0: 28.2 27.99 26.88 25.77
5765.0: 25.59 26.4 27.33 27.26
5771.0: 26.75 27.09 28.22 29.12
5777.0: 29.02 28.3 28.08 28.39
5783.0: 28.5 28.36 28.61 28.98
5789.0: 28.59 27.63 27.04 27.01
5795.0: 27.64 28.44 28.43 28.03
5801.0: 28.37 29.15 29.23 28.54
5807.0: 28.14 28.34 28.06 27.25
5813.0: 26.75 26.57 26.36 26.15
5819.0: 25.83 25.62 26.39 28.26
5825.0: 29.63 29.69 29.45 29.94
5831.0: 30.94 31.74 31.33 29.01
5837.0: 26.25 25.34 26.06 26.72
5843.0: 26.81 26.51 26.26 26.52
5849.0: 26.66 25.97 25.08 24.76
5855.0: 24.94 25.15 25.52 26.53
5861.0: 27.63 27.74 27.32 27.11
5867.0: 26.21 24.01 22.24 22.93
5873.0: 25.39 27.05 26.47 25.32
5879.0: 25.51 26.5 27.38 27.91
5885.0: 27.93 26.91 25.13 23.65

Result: 1.1 Ang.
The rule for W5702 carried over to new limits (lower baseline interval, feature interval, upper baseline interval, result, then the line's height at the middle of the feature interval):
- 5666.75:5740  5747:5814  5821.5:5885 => -2.65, 26.9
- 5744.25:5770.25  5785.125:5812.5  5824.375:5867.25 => -0.69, 27.5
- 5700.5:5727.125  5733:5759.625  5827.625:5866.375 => -0.88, 27.2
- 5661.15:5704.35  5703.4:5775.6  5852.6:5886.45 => -2.29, 26.6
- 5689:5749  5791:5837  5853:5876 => -3.76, 26.1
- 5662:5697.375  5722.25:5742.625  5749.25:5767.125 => 0.16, 27.5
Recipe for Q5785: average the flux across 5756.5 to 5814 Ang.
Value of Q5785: 27.9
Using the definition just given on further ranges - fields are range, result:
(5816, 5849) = 27.8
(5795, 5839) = 28.2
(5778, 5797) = 28.1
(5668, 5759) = 27.2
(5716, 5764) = 27.7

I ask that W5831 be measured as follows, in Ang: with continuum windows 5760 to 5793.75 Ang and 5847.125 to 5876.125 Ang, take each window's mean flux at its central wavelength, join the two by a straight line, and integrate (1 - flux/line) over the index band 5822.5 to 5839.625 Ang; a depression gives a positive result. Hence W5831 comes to -1.7 Ang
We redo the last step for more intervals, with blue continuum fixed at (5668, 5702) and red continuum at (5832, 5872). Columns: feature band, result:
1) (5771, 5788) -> -1.2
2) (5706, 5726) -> -0.8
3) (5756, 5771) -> -0.3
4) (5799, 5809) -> -0.8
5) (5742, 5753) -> -0.5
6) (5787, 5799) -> -0.7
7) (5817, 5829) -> -0.6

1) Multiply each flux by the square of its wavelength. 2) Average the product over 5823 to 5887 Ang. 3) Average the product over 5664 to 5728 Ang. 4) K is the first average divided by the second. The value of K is 1.1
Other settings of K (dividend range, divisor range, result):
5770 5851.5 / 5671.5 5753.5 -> 1.06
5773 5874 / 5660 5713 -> 1.07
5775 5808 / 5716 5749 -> 1.05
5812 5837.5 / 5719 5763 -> 1.05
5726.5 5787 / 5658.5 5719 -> 1.05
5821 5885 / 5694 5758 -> 1.03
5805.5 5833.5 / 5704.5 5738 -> 1.07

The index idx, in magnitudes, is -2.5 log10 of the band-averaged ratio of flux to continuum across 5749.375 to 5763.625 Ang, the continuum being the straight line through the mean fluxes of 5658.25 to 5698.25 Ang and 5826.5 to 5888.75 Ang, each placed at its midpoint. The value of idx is -0.06 mag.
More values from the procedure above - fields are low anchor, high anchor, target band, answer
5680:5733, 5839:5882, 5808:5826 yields -0.04 mag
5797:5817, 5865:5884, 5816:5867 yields -0.02 mag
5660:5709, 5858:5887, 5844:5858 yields 0.02 mag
